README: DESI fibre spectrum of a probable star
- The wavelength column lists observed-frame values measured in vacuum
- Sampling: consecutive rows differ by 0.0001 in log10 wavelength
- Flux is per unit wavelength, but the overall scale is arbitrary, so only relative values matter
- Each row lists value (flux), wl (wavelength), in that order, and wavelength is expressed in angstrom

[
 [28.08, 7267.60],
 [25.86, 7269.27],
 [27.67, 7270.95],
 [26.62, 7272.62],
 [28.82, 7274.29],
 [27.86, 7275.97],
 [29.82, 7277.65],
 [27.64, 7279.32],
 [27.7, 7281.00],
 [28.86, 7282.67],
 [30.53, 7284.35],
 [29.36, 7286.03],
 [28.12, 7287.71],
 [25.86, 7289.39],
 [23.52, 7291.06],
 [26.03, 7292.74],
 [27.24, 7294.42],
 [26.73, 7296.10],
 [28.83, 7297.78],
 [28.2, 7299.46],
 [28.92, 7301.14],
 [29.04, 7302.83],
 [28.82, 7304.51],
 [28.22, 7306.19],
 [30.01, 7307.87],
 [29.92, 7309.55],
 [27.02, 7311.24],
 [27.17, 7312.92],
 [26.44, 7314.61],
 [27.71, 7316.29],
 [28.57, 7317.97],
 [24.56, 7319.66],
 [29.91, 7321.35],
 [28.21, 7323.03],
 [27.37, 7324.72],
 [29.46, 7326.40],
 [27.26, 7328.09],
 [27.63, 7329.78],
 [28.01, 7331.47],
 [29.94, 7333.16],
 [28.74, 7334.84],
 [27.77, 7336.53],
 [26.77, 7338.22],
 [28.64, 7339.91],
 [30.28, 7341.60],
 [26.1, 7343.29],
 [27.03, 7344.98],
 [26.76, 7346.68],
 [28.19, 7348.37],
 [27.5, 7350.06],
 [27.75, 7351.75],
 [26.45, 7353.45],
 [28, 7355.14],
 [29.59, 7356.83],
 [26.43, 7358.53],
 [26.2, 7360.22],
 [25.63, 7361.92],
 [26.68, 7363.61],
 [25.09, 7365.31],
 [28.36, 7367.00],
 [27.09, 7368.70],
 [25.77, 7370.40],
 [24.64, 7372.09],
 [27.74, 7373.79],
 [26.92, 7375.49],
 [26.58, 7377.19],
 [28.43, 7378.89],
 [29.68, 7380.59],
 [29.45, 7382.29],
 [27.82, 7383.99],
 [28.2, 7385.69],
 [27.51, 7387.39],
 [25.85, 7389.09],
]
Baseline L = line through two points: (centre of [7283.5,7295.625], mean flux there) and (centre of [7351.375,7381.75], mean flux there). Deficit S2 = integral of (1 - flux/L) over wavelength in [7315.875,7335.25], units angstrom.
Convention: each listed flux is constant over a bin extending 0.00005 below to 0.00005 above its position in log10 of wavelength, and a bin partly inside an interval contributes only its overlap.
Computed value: -0.7 angstrom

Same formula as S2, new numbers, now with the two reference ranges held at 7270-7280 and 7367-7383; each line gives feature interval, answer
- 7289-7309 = 0.1 angstrom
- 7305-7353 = -0.5 angstrom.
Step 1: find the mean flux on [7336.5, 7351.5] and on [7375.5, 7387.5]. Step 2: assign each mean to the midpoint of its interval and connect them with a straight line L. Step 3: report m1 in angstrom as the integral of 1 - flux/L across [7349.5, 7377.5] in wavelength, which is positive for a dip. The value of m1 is 1.1 angstrom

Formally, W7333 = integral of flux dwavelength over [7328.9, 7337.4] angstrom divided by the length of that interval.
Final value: 28.4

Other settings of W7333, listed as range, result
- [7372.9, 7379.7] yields 27.4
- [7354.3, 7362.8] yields 27.2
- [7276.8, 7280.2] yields 28.7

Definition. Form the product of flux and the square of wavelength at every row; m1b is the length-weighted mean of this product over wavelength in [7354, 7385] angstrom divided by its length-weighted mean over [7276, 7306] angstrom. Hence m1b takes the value 1.00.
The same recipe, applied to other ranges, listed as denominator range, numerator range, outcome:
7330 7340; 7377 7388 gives 1.02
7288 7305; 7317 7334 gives 1.04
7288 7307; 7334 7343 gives 1.04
